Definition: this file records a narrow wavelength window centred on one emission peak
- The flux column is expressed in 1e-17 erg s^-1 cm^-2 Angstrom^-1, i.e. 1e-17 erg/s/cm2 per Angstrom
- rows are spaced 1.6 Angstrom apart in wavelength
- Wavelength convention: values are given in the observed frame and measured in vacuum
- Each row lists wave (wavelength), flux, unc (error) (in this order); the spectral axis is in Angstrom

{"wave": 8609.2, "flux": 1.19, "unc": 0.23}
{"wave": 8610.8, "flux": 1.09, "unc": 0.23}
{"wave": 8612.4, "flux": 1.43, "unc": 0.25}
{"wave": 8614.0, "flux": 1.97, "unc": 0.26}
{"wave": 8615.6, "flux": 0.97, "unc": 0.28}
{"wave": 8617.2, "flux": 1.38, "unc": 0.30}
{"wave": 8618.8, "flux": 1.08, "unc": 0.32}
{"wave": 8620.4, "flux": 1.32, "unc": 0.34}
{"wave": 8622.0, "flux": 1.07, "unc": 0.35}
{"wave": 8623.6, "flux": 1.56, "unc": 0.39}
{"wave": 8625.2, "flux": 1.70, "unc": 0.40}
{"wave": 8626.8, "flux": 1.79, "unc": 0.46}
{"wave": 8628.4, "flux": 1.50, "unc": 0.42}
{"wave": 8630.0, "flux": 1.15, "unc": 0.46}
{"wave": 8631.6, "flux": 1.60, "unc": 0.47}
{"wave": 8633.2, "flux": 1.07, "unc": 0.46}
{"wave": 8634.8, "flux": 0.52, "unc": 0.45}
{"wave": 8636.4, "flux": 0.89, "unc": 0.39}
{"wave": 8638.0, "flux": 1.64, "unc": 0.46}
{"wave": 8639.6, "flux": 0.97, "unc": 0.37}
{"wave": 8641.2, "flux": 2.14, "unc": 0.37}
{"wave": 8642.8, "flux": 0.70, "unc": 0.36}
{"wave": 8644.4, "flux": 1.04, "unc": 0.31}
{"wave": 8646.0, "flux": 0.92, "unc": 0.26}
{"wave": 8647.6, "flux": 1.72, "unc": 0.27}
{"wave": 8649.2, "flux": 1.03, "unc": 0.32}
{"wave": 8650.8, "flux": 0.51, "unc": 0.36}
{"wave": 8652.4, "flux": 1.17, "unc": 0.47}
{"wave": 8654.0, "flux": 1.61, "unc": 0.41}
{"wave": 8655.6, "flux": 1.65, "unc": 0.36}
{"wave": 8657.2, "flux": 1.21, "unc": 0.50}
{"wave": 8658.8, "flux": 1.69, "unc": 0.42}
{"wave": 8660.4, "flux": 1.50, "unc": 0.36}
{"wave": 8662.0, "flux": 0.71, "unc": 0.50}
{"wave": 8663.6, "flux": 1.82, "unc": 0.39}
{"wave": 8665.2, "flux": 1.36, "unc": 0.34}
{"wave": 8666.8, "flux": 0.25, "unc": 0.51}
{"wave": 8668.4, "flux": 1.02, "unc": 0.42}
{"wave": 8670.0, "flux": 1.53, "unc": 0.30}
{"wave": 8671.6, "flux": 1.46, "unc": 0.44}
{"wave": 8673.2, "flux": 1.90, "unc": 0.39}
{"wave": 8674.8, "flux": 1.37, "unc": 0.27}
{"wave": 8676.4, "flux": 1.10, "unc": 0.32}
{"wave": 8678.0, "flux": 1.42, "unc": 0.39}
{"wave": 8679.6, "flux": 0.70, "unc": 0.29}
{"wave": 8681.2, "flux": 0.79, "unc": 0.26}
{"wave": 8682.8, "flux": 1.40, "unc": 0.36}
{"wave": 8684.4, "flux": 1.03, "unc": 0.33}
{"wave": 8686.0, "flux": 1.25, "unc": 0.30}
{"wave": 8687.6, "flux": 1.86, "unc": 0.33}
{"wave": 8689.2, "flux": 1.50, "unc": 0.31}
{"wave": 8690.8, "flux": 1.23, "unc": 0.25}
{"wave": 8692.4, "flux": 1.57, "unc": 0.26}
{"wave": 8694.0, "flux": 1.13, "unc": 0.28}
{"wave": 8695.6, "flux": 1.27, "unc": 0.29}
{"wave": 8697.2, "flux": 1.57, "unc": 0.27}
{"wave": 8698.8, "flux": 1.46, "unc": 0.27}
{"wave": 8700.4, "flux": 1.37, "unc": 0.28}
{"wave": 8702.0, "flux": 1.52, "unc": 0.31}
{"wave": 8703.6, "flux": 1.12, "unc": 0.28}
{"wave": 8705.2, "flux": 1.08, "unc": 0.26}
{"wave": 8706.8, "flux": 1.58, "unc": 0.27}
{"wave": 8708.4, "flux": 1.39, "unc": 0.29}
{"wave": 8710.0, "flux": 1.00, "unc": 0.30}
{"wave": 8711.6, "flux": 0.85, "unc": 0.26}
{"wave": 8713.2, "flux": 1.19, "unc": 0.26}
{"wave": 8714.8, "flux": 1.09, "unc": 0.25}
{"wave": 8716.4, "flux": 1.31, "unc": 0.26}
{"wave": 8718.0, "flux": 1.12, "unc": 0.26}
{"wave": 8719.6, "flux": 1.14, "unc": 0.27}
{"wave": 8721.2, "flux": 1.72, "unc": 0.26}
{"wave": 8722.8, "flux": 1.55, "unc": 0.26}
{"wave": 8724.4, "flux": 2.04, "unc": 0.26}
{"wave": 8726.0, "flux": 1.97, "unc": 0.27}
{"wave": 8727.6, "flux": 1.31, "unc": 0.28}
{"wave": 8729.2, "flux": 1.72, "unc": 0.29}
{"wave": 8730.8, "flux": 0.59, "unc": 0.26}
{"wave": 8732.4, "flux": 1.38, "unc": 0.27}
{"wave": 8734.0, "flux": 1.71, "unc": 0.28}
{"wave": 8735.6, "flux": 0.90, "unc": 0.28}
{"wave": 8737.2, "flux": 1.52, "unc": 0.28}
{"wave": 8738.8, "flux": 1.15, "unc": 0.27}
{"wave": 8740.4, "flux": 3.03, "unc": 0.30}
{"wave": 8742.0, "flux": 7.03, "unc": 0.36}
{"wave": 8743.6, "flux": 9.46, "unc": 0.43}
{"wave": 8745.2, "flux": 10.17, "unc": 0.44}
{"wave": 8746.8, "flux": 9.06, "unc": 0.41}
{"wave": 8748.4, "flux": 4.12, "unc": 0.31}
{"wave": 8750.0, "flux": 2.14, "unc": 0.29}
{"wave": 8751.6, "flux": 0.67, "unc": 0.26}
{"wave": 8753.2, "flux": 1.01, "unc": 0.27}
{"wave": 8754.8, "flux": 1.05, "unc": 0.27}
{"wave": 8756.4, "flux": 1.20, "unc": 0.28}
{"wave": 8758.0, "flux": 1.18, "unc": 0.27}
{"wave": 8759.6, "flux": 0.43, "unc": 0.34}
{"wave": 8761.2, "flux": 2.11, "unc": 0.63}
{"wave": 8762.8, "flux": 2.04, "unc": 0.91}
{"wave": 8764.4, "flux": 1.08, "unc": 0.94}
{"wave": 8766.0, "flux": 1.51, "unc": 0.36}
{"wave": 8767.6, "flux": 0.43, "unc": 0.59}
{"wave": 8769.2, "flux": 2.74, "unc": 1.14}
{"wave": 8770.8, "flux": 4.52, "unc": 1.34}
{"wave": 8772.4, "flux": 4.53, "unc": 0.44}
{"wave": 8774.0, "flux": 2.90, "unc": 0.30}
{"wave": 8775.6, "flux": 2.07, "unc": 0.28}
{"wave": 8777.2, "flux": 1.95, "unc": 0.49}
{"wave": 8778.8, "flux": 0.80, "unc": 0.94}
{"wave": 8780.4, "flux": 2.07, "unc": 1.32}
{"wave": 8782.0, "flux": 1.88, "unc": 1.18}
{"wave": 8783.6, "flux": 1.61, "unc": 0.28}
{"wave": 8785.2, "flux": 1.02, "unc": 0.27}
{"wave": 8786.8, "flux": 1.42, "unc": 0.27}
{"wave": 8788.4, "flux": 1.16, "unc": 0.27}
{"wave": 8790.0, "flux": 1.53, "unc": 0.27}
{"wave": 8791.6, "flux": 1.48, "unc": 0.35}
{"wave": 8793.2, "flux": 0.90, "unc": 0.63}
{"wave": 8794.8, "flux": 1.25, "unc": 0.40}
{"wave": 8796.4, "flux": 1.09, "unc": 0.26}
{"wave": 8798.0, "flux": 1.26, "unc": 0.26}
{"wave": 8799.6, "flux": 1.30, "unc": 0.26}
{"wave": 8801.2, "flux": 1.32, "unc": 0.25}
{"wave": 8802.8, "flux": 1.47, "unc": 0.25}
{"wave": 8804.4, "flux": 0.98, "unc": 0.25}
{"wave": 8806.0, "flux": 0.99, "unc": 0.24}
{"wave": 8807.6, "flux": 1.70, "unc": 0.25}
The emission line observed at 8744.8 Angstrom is Halpha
